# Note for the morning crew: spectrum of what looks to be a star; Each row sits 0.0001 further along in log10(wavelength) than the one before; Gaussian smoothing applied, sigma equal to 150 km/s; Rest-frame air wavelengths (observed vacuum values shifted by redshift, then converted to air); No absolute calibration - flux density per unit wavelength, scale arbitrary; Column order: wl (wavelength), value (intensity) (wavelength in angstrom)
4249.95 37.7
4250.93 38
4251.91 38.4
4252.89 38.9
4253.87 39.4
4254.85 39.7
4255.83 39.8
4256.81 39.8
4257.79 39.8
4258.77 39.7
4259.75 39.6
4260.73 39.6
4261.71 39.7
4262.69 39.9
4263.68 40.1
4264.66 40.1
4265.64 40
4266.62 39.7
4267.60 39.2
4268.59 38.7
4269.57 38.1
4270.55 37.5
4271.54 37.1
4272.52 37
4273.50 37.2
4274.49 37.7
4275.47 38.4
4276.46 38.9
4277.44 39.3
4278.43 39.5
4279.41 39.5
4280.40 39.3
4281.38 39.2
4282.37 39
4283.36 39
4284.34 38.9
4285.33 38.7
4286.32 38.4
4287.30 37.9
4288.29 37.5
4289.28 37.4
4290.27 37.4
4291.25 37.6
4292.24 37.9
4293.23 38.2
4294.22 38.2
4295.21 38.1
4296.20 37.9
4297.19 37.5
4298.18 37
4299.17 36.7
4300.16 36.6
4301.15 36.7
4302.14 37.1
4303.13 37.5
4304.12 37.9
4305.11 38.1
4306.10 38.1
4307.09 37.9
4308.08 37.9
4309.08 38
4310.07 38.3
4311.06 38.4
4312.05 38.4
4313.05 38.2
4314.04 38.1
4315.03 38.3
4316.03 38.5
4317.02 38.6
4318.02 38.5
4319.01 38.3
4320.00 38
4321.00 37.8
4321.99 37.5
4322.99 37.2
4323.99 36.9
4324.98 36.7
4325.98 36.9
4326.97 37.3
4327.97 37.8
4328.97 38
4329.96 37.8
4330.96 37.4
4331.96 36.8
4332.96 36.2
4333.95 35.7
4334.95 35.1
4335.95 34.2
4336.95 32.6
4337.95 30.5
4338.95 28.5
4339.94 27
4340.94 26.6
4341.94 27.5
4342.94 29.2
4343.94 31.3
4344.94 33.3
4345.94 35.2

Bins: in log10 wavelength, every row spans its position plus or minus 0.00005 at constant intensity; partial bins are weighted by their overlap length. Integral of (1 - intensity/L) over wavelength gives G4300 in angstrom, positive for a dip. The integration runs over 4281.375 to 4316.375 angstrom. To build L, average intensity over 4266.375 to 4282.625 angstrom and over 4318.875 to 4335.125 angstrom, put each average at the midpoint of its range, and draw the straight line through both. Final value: 0.0 angstrom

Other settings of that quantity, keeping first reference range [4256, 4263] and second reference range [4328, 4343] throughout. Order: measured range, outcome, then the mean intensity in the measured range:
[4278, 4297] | -0.5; 38.4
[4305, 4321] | -1.4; 38.2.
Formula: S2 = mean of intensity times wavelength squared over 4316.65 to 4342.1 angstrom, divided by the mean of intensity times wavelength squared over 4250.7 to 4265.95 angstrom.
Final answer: 0.9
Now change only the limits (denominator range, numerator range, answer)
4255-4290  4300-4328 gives 0.99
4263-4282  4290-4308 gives 0.98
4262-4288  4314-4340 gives 0.96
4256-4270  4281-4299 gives 0.97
